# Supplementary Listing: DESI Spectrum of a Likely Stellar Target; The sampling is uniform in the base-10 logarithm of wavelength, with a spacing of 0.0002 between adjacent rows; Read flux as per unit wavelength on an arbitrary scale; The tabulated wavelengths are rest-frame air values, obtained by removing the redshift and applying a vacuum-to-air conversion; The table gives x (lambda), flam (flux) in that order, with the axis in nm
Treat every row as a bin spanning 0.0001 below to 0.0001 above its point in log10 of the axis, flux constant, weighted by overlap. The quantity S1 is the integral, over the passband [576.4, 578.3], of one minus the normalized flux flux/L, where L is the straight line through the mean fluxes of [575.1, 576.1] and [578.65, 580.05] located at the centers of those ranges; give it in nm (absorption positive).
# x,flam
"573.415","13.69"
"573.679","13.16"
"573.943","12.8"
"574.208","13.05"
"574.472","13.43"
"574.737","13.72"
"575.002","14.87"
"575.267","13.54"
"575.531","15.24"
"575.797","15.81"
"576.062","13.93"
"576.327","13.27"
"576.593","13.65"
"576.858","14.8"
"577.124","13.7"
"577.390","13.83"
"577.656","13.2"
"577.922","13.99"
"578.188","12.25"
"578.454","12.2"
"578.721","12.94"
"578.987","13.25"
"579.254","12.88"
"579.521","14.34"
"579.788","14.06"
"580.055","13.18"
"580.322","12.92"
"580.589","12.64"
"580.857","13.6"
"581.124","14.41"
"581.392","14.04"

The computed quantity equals 0.07 nm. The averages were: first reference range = 14.7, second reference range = 13.5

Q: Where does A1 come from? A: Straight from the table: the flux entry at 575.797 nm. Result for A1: 15.81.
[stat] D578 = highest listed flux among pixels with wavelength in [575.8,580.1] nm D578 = 14.8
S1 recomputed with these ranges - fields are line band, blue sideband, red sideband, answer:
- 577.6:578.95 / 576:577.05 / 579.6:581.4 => 0.08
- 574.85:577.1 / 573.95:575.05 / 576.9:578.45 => -0.15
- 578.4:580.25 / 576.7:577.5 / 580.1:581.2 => 0.04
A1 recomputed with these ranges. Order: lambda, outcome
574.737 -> 13.72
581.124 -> 14.41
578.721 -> 12.94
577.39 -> 13.83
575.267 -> 13.54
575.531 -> 15.24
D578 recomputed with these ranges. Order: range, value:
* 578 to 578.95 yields 12.94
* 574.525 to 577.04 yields 15.81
